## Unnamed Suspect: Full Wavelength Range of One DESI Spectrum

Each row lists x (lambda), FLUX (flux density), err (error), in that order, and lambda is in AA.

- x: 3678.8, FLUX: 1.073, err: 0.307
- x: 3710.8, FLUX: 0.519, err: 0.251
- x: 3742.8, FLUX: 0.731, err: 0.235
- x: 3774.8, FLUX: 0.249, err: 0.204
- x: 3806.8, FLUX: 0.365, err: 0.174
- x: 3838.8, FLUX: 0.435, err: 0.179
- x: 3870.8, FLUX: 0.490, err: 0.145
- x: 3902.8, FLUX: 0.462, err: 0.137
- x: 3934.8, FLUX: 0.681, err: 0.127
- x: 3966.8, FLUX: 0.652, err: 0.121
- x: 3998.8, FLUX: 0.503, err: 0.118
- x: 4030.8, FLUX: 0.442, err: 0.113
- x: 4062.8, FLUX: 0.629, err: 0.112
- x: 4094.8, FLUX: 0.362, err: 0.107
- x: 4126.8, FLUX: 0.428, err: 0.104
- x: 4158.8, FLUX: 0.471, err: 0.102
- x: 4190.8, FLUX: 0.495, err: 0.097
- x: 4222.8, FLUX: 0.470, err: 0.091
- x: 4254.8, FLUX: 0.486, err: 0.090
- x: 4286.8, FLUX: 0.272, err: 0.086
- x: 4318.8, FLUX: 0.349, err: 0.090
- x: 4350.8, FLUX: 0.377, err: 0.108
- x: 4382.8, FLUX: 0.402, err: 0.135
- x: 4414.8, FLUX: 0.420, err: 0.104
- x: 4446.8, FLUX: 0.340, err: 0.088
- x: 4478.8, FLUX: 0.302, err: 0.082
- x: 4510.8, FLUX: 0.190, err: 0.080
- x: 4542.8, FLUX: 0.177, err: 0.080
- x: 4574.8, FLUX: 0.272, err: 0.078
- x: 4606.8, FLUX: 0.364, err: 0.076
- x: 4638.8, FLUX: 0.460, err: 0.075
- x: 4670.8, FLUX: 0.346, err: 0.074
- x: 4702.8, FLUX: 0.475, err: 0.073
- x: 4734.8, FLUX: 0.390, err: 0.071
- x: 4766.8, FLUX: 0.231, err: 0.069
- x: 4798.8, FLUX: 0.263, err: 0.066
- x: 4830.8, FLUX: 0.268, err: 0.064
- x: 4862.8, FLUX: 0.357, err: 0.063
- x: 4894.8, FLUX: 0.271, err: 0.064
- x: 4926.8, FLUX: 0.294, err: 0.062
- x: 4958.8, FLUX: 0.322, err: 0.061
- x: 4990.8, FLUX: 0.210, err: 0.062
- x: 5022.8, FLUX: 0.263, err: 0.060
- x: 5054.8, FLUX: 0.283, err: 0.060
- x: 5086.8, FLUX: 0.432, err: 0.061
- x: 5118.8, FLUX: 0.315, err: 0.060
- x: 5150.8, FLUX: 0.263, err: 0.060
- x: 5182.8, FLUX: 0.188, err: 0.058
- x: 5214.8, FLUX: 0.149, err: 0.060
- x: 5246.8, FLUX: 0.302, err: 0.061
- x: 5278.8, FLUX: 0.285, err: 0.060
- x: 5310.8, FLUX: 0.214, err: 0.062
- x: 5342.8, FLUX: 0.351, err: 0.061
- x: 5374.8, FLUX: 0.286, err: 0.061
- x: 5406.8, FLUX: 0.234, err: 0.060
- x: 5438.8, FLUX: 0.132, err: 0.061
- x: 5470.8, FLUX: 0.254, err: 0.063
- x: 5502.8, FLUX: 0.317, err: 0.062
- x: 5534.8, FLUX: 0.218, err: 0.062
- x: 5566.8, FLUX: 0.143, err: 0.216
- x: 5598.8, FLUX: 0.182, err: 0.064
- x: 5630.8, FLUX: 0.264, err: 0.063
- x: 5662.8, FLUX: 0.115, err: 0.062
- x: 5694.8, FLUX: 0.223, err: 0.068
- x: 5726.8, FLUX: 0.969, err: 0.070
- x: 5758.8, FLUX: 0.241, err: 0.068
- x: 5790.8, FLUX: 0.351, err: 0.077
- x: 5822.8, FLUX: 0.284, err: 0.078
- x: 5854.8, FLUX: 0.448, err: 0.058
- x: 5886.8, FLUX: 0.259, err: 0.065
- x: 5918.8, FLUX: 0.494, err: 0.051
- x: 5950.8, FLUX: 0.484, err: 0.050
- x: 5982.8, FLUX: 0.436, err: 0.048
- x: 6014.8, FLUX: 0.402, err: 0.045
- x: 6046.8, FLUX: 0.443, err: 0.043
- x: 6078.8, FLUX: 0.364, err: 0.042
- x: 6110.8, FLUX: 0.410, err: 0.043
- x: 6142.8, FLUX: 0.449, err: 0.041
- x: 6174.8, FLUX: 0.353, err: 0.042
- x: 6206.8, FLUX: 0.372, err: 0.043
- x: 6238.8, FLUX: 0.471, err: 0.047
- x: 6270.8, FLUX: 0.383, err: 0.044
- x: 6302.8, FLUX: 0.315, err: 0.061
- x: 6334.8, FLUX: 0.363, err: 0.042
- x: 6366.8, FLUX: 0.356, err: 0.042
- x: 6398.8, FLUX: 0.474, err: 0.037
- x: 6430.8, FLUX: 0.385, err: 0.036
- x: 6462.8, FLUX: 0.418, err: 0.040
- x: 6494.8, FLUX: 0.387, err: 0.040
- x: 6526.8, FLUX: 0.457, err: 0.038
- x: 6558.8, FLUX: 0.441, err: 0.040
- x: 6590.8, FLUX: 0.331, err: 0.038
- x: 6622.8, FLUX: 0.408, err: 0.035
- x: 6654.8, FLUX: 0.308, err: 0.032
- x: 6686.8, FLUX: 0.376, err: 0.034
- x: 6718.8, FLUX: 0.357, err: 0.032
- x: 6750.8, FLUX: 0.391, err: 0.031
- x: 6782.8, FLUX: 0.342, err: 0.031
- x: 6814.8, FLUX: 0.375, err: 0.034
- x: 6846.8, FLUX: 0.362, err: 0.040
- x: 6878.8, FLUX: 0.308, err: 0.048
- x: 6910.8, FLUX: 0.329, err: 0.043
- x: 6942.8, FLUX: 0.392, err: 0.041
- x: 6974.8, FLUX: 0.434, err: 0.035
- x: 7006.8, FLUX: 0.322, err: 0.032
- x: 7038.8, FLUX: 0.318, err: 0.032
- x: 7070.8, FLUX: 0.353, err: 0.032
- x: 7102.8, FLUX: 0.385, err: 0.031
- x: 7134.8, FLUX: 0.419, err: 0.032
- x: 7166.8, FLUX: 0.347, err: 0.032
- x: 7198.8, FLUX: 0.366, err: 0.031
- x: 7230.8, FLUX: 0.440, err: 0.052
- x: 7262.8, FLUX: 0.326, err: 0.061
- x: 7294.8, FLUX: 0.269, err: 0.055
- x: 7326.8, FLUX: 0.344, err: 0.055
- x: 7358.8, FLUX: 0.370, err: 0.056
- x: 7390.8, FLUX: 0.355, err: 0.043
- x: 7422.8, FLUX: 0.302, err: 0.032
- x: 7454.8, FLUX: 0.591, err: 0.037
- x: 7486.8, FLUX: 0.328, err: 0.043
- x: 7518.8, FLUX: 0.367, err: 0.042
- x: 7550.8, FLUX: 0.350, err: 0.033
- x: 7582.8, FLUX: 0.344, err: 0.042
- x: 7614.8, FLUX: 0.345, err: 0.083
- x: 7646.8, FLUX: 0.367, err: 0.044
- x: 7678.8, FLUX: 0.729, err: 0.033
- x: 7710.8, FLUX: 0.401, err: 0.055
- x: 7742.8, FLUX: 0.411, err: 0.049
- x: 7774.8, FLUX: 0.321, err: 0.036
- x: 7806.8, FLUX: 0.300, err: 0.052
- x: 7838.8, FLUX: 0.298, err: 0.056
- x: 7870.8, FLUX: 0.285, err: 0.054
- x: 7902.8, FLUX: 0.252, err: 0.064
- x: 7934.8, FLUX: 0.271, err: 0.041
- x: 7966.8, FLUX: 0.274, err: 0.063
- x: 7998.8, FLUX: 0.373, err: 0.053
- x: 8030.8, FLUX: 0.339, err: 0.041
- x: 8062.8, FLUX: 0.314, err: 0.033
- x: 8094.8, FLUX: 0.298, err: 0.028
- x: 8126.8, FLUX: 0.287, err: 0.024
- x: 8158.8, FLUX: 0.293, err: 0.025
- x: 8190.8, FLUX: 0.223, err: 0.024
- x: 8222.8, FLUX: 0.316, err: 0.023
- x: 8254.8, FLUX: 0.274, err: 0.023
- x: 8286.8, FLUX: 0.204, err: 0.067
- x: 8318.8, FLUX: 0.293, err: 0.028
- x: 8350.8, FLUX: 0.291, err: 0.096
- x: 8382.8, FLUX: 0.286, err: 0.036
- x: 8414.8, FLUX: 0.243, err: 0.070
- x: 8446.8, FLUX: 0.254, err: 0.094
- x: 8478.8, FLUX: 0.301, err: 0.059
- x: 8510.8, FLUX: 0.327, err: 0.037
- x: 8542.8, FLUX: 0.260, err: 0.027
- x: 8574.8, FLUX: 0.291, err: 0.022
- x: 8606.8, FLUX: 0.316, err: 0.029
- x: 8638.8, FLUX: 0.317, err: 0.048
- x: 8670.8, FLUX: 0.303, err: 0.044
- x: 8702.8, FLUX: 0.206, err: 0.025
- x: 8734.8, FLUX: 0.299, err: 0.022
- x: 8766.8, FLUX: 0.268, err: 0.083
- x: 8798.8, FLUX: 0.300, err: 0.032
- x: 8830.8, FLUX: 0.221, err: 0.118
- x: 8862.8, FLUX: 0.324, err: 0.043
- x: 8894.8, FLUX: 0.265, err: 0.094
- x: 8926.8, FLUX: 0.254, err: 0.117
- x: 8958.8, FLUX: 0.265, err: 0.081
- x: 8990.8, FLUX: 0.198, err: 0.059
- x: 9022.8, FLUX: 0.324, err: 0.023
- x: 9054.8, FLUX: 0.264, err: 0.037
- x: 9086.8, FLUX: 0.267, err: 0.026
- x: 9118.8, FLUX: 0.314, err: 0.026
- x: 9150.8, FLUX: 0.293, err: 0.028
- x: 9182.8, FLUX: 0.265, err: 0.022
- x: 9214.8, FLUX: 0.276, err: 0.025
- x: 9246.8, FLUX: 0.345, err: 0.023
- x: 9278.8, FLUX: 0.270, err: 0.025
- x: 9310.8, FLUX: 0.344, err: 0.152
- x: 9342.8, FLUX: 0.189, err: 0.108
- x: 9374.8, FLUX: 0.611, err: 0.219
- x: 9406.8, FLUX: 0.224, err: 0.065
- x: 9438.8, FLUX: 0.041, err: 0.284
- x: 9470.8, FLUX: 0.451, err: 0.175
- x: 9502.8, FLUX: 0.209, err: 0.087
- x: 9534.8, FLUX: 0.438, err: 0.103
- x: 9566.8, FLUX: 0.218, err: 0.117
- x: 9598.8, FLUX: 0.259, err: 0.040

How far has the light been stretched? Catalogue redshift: 0.534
